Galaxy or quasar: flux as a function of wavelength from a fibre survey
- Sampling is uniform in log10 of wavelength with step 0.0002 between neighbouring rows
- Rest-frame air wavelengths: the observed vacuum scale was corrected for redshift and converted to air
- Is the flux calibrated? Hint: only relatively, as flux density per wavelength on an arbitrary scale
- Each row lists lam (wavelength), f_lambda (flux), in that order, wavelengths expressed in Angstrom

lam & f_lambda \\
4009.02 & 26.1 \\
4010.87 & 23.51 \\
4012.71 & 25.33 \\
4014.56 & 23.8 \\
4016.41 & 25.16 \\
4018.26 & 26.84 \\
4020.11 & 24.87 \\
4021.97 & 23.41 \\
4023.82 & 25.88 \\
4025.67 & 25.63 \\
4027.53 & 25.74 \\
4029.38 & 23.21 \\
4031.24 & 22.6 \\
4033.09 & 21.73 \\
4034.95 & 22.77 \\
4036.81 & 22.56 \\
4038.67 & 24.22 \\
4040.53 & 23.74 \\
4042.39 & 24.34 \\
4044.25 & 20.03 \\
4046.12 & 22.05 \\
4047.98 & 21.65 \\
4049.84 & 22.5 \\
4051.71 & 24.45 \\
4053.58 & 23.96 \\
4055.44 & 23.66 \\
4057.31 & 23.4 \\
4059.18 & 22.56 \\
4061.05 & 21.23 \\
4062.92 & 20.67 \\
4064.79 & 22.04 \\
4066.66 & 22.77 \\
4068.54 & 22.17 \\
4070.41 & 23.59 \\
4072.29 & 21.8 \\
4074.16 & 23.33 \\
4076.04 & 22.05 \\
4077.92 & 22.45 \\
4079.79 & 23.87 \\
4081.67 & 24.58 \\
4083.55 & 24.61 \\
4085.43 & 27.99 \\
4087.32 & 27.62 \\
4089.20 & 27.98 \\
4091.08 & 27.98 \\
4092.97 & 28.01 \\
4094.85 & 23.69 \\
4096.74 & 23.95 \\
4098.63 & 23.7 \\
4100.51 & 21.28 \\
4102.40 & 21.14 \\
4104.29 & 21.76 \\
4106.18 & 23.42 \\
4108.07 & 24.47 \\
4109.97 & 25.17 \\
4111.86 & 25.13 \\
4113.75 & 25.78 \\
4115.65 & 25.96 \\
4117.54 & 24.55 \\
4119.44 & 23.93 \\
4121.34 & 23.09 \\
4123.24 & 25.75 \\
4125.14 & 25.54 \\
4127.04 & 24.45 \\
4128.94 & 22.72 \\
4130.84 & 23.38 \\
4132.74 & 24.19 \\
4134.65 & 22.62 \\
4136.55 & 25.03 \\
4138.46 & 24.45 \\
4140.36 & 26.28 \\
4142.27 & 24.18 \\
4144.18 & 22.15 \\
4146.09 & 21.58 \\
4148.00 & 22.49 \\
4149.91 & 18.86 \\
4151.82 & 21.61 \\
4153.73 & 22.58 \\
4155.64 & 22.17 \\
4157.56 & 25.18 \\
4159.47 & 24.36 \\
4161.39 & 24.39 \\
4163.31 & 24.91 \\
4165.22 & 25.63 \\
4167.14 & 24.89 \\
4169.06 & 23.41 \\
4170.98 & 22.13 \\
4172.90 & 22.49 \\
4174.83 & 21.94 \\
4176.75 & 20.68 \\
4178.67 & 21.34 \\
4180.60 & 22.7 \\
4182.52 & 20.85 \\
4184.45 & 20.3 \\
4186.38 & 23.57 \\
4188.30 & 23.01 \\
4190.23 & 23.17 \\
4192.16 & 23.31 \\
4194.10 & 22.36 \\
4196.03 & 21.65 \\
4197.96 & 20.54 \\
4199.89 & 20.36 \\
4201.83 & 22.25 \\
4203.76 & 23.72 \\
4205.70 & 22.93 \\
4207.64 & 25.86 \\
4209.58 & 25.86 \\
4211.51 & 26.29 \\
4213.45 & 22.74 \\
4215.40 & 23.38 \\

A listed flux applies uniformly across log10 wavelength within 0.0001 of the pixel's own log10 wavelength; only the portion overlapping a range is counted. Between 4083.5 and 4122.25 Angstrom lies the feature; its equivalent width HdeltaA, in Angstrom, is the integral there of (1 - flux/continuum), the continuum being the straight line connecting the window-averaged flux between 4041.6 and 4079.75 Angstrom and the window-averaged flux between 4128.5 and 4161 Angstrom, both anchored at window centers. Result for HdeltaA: -3.3 Angstrom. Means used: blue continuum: 22.6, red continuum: 23.2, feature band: 24.8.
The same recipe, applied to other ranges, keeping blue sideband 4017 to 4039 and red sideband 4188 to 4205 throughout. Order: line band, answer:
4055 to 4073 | 1.0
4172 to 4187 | 0.5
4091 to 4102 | -0.5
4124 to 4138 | -0.6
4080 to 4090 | -1.2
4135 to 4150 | -0.3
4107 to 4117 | -0.9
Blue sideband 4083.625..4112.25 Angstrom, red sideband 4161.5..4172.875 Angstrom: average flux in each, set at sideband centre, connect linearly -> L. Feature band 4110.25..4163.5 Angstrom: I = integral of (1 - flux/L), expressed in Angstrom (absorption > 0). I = 1.30 Angstrom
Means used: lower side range 24.9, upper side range 24.1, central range 23.8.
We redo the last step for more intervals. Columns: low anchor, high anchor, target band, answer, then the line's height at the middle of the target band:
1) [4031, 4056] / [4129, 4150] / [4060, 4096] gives -1.7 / 23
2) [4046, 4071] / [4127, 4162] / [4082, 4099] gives -2.5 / 22.9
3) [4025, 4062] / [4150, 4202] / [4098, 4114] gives -0.4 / 22.9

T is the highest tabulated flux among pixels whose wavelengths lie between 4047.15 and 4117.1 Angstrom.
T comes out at 28.01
